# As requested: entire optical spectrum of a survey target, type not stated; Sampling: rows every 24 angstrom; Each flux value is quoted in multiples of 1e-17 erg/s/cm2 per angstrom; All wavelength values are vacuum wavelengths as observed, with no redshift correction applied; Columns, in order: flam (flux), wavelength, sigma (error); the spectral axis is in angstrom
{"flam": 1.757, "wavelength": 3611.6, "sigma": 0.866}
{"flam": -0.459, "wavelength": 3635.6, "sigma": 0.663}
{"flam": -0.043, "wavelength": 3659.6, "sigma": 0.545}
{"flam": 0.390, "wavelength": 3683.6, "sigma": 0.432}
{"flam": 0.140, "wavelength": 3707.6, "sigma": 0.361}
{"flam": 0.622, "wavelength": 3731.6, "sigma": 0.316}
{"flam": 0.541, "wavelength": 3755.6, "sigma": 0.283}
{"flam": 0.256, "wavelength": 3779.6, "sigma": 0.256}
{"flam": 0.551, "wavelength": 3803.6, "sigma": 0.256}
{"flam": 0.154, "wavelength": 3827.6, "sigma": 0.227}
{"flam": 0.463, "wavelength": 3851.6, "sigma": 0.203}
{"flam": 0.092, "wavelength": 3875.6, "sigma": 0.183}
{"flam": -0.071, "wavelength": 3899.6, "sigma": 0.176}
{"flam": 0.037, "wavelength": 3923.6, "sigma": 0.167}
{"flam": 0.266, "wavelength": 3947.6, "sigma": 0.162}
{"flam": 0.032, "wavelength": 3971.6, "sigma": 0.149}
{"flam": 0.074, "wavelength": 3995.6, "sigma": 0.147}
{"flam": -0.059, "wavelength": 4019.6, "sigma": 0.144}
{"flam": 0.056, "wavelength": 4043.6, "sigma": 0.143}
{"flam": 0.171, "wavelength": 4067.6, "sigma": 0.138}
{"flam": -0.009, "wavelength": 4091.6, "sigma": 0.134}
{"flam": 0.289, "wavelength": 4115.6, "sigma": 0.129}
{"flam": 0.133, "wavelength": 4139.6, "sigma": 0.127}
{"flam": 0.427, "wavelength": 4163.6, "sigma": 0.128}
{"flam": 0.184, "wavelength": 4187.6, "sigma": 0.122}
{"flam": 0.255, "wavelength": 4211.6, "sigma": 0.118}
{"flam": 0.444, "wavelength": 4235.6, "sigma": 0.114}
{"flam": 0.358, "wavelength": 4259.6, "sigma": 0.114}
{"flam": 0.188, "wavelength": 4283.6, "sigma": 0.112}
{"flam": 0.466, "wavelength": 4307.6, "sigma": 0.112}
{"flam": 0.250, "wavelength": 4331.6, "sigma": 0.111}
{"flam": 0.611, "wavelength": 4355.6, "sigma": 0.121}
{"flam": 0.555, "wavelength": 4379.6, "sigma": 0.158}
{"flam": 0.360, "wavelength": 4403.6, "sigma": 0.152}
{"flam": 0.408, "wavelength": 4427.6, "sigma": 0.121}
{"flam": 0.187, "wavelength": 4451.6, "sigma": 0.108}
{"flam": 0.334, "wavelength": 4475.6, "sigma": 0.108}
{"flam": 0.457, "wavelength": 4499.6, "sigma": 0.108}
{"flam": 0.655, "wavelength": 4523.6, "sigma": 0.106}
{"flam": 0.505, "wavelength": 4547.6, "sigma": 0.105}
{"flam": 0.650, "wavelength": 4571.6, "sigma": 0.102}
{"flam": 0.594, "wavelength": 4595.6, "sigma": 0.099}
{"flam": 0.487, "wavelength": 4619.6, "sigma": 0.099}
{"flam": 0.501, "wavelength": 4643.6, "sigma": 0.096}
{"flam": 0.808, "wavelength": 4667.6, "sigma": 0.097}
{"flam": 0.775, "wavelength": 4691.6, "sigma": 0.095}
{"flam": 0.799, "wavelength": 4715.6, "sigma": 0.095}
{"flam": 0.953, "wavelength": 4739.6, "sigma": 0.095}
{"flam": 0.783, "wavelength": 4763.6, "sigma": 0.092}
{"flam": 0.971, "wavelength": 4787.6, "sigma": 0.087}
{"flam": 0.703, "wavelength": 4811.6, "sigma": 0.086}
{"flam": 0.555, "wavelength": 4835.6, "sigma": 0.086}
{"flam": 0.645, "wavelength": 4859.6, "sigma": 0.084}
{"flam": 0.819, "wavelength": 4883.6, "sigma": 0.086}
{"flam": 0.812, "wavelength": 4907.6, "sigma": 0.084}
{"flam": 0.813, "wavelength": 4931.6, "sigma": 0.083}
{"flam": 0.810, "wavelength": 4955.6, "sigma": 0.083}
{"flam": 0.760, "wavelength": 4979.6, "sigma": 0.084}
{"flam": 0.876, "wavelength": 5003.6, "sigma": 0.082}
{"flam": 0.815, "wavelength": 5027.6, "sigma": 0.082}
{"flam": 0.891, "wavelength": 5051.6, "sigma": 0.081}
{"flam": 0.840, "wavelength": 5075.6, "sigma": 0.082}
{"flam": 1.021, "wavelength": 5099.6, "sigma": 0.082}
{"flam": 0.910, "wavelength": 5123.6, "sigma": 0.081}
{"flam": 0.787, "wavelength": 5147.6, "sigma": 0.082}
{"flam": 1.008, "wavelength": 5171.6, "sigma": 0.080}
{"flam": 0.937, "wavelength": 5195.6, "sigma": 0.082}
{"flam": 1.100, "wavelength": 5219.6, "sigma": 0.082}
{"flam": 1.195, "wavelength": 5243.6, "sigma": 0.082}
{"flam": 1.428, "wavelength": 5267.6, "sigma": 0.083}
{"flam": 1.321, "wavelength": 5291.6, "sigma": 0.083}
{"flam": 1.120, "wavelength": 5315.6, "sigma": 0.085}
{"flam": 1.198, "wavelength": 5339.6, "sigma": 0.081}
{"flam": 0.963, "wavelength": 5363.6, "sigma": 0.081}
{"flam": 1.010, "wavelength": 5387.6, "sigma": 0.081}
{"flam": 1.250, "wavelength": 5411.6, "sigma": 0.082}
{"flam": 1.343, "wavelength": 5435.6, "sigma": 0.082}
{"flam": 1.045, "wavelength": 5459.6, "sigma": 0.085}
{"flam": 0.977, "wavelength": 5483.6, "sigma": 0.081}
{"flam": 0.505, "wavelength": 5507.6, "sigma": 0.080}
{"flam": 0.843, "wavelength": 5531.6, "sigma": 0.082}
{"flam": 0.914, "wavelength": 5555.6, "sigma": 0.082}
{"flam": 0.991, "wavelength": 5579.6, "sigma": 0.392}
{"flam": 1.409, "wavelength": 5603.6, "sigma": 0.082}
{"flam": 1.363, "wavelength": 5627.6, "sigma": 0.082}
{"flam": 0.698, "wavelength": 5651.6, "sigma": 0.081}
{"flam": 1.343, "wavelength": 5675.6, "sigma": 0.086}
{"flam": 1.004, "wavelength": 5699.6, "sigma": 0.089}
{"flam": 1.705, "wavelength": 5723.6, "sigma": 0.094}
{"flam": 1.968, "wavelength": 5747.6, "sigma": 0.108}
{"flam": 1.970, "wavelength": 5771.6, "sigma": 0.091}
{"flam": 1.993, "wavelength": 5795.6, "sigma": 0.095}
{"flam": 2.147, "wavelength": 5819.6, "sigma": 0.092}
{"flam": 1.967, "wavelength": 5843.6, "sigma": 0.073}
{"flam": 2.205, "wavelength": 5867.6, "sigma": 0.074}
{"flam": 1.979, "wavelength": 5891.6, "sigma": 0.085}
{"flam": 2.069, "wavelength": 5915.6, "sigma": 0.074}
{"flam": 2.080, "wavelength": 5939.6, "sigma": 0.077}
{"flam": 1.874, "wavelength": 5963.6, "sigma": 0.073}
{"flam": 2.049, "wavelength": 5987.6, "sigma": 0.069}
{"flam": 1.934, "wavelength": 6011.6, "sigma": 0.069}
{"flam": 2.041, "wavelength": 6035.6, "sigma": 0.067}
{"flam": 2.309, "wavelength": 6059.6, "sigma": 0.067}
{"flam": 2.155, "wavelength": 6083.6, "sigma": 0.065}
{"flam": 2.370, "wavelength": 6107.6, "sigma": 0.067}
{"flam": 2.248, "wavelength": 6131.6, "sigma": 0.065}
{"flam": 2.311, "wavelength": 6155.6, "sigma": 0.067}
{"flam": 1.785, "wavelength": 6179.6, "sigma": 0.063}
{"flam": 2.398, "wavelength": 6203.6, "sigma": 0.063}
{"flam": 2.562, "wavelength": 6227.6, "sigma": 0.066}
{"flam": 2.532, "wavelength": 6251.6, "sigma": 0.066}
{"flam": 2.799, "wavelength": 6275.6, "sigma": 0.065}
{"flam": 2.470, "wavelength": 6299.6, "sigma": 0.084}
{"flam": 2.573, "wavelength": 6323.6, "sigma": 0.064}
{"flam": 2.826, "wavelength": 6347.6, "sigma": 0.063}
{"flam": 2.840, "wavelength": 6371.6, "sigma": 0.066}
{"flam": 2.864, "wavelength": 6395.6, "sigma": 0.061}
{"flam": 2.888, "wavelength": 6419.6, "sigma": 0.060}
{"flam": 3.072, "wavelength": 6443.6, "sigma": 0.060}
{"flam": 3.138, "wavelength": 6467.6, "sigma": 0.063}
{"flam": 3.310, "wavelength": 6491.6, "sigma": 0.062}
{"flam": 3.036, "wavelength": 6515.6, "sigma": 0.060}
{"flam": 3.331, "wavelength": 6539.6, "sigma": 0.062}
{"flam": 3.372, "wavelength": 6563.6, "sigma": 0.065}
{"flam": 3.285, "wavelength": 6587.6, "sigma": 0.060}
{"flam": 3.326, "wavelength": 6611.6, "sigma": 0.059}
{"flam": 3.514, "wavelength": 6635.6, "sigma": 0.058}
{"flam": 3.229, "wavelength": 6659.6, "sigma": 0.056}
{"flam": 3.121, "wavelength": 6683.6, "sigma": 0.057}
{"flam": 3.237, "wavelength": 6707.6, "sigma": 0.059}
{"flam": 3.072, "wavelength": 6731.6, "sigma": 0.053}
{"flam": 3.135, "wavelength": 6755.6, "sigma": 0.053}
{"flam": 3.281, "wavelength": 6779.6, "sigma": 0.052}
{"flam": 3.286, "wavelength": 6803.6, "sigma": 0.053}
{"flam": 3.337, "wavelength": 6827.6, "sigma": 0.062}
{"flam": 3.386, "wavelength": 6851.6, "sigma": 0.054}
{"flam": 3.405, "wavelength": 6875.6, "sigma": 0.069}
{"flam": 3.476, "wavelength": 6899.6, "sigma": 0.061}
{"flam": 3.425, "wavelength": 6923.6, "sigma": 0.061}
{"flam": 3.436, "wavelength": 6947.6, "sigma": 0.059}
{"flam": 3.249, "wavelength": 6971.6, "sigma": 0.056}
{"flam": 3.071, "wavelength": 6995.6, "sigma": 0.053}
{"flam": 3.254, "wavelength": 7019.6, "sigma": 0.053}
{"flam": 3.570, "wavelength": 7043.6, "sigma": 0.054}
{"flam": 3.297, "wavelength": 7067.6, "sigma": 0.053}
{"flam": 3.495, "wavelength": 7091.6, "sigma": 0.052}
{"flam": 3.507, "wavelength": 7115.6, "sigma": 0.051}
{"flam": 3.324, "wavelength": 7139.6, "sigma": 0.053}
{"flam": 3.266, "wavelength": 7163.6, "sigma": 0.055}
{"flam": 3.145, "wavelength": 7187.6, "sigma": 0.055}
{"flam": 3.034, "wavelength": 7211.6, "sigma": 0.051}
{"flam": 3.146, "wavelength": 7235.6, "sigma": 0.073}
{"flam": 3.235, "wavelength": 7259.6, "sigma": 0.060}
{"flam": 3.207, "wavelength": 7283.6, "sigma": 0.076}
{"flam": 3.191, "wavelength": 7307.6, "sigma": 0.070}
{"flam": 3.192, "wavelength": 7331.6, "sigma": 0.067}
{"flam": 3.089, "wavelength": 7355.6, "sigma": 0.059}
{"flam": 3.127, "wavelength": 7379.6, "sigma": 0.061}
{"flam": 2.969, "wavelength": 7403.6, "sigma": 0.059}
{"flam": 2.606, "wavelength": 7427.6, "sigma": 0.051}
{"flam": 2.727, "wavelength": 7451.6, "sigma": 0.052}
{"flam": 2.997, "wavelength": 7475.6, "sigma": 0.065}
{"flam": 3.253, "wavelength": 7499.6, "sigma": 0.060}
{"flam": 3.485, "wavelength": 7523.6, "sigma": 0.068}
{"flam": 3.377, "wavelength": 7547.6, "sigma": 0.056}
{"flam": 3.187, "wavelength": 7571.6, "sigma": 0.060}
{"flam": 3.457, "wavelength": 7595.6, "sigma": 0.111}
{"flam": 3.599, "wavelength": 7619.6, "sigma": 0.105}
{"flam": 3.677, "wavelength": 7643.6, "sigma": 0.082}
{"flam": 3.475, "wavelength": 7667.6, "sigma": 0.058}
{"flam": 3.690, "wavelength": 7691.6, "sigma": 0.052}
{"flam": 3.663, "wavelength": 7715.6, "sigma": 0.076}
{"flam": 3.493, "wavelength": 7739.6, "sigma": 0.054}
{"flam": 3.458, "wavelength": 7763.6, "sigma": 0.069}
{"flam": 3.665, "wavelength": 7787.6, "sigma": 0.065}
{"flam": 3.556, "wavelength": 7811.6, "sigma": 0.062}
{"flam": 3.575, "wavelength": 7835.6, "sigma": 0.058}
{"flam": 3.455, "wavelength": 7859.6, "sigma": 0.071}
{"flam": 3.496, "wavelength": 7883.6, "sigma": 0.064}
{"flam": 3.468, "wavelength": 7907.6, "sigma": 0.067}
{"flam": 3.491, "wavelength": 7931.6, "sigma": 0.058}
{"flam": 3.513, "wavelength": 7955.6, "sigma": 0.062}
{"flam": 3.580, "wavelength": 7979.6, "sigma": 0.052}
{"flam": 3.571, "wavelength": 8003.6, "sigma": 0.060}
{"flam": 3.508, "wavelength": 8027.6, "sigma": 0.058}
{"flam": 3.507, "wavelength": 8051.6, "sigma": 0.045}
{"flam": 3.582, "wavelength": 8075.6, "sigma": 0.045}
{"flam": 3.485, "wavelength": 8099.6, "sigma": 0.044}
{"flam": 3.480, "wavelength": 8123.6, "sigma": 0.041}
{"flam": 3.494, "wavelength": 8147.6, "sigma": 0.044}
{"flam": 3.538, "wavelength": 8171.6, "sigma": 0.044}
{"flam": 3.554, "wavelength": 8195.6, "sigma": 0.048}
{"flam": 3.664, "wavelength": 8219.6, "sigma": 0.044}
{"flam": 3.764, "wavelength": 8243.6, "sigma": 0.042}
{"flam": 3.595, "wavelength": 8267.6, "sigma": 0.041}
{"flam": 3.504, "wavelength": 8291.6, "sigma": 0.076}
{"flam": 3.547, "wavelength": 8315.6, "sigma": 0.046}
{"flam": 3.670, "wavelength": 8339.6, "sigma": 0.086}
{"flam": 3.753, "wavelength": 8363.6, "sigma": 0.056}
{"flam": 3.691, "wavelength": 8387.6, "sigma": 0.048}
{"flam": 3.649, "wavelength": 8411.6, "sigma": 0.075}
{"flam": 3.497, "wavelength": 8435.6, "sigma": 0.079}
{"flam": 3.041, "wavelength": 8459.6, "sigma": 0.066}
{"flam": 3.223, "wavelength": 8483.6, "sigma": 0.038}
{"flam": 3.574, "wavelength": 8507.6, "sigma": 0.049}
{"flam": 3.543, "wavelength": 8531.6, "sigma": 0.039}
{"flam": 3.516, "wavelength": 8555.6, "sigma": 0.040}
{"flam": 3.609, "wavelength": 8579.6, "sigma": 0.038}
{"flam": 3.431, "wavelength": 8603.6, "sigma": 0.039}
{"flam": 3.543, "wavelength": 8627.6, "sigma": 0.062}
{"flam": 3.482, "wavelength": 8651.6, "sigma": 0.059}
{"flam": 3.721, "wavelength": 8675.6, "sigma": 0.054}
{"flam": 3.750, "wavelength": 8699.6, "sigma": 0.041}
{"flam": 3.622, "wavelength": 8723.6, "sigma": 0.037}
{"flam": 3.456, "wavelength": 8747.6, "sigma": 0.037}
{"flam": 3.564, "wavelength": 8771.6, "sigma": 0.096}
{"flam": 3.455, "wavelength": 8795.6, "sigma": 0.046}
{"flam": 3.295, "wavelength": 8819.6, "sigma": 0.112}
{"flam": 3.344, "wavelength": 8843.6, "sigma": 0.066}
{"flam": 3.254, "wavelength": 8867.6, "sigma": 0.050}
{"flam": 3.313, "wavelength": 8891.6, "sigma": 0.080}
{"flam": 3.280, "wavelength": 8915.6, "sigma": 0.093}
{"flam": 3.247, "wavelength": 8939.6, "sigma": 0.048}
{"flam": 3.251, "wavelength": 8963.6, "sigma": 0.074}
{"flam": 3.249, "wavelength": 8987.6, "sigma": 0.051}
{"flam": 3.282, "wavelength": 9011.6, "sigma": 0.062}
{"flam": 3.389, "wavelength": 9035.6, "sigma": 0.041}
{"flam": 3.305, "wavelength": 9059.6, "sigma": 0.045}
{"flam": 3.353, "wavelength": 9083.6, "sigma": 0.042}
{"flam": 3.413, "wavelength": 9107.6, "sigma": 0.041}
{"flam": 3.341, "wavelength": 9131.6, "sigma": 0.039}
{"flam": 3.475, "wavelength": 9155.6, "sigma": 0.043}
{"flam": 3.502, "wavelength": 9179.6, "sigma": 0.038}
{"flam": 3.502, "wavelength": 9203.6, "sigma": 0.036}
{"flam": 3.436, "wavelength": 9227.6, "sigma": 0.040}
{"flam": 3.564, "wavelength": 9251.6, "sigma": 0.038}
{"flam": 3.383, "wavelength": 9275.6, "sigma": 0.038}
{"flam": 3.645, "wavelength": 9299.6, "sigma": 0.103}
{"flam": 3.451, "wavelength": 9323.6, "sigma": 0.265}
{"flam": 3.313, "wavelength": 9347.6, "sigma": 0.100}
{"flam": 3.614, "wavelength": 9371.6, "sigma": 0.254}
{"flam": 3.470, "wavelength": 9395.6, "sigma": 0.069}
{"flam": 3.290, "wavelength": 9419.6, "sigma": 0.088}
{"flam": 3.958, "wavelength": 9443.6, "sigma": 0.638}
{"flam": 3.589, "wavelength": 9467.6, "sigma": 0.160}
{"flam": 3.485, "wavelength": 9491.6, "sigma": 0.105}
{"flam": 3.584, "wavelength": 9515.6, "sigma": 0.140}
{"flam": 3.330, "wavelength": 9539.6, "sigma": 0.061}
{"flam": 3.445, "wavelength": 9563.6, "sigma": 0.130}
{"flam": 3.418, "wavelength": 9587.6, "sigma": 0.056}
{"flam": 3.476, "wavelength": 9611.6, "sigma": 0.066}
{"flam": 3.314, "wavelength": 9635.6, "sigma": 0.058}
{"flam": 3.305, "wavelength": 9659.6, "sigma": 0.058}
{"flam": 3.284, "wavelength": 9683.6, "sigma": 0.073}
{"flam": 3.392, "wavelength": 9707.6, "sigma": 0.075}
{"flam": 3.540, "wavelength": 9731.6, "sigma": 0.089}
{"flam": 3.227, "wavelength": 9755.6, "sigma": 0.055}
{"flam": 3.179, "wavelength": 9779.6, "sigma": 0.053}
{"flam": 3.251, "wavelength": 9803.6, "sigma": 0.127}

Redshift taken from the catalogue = 0.437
